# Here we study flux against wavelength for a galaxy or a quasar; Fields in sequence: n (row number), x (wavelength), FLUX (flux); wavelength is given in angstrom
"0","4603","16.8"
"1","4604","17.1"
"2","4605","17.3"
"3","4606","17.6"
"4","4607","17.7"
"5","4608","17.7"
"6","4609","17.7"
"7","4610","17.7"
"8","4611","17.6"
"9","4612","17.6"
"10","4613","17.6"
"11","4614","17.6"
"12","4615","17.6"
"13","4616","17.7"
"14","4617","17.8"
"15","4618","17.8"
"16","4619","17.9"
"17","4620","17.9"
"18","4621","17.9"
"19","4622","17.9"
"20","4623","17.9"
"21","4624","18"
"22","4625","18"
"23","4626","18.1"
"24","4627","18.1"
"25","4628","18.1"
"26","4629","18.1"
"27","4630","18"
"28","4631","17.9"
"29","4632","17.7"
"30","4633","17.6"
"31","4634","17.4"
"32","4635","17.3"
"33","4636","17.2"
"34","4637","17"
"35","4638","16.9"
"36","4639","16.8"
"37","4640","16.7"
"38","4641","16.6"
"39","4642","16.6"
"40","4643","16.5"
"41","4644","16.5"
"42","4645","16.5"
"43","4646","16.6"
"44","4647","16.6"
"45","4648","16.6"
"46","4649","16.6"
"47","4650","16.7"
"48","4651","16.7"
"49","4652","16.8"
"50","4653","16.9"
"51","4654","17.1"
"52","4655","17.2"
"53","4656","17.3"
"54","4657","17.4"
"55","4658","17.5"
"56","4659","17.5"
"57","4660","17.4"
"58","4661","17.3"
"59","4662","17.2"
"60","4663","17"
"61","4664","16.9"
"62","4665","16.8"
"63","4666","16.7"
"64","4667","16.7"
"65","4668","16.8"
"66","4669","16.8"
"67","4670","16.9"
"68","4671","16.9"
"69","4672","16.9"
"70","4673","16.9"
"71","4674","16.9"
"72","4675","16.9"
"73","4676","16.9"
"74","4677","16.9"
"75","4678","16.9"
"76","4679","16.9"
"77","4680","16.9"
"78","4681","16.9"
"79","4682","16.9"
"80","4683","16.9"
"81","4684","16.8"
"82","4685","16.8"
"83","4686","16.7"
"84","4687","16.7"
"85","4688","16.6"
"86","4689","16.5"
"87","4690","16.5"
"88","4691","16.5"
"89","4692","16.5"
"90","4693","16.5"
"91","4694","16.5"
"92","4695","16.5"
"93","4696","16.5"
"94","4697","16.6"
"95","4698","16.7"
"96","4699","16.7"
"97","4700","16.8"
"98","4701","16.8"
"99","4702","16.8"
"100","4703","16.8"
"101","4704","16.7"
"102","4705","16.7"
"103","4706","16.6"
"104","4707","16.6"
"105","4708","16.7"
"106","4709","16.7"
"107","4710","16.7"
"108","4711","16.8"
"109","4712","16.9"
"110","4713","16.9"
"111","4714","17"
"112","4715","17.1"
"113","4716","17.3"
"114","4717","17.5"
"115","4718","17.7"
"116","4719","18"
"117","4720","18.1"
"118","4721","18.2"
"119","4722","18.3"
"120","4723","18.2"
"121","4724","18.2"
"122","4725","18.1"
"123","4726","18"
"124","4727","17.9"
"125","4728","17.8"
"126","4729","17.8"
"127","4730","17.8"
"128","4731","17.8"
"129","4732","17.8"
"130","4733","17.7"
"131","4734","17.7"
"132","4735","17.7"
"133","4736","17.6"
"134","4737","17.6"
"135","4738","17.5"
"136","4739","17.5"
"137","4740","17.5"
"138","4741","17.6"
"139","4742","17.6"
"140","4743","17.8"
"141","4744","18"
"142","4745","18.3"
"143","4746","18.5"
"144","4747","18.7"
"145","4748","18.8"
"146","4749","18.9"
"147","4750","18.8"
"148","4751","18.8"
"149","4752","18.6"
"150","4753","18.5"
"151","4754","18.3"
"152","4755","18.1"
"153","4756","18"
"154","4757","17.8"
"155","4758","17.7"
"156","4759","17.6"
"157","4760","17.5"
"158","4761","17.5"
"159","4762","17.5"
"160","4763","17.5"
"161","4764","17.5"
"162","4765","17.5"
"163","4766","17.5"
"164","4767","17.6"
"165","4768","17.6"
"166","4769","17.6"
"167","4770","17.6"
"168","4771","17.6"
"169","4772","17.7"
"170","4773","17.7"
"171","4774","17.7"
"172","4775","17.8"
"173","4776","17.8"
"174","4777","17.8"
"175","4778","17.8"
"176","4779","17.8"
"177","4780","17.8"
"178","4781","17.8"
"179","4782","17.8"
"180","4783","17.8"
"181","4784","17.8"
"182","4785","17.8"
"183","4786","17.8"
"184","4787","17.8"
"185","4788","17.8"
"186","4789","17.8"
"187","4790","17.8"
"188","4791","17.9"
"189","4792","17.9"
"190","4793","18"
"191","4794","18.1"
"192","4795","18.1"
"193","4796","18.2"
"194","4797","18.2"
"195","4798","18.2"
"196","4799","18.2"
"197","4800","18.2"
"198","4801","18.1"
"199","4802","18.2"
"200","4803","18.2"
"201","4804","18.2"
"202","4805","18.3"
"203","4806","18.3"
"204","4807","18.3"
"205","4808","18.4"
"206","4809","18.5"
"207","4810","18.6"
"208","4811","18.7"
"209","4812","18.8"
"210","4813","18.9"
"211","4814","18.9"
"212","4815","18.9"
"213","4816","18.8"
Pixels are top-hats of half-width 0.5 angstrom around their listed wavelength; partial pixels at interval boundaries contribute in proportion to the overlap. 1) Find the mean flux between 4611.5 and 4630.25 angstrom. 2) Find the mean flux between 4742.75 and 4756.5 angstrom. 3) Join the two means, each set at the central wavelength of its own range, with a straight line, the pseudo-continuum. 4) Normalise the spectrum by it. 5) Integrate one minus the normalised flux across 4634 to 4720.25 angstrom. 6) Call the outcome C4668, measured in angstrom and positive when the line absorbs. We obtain 5.9 angstrom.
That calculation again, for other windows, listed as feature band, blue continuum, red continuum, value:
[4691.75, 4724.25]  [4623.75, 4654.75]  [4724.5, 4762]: 1.2 angstrom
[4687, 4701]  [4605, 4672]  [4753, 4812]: 0.8 angstrom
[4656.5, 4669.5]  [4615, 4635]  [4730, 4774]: 0.6 angstrom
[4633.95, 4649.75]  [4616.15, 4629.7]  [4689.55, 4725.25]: 0.9 angstrom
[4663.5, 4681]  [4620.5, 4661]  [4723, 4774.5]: 0.6 angstrom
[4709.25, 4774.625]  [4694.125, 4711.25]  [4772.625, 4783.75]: -2.0 angstrom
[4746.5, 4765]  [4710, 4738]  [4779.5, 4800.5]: -0.3 angstrom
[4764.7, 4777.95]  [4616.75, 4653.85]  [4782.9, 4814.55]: 0.3 angstrom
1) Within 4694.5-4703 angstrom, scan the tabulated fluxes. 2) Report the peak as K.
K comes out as 16.8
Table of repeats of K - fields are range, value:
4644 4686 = 17.5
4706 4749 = 18.9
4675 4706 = 16.9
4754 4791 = 18.3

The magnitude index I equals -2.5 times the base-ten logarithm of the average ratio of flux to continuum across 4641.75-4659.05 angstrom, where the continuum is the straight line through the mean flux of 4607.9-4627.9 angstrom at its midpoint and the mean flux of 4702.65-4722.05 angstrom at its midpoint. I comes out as 0.05 mag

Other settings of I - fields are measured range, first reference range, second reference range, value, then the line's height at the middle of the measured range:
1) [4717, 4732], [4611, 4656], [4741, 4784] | -0.01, 17.7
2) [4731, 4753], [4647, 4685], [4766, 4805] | -0.03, 17.5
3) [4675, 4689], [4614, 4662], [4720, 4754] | 0.05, 17.6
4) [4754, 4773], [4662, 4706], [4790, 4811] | 0.01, 17.7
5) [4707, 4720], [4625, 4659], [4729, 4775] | 0.03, 17.6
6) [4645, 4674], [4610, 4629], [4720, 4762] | 0.06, 17.9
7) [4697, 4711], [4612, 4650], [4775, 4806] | 0.06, 17.7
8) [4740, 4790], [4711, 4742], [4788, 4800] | 0.00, 17.9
